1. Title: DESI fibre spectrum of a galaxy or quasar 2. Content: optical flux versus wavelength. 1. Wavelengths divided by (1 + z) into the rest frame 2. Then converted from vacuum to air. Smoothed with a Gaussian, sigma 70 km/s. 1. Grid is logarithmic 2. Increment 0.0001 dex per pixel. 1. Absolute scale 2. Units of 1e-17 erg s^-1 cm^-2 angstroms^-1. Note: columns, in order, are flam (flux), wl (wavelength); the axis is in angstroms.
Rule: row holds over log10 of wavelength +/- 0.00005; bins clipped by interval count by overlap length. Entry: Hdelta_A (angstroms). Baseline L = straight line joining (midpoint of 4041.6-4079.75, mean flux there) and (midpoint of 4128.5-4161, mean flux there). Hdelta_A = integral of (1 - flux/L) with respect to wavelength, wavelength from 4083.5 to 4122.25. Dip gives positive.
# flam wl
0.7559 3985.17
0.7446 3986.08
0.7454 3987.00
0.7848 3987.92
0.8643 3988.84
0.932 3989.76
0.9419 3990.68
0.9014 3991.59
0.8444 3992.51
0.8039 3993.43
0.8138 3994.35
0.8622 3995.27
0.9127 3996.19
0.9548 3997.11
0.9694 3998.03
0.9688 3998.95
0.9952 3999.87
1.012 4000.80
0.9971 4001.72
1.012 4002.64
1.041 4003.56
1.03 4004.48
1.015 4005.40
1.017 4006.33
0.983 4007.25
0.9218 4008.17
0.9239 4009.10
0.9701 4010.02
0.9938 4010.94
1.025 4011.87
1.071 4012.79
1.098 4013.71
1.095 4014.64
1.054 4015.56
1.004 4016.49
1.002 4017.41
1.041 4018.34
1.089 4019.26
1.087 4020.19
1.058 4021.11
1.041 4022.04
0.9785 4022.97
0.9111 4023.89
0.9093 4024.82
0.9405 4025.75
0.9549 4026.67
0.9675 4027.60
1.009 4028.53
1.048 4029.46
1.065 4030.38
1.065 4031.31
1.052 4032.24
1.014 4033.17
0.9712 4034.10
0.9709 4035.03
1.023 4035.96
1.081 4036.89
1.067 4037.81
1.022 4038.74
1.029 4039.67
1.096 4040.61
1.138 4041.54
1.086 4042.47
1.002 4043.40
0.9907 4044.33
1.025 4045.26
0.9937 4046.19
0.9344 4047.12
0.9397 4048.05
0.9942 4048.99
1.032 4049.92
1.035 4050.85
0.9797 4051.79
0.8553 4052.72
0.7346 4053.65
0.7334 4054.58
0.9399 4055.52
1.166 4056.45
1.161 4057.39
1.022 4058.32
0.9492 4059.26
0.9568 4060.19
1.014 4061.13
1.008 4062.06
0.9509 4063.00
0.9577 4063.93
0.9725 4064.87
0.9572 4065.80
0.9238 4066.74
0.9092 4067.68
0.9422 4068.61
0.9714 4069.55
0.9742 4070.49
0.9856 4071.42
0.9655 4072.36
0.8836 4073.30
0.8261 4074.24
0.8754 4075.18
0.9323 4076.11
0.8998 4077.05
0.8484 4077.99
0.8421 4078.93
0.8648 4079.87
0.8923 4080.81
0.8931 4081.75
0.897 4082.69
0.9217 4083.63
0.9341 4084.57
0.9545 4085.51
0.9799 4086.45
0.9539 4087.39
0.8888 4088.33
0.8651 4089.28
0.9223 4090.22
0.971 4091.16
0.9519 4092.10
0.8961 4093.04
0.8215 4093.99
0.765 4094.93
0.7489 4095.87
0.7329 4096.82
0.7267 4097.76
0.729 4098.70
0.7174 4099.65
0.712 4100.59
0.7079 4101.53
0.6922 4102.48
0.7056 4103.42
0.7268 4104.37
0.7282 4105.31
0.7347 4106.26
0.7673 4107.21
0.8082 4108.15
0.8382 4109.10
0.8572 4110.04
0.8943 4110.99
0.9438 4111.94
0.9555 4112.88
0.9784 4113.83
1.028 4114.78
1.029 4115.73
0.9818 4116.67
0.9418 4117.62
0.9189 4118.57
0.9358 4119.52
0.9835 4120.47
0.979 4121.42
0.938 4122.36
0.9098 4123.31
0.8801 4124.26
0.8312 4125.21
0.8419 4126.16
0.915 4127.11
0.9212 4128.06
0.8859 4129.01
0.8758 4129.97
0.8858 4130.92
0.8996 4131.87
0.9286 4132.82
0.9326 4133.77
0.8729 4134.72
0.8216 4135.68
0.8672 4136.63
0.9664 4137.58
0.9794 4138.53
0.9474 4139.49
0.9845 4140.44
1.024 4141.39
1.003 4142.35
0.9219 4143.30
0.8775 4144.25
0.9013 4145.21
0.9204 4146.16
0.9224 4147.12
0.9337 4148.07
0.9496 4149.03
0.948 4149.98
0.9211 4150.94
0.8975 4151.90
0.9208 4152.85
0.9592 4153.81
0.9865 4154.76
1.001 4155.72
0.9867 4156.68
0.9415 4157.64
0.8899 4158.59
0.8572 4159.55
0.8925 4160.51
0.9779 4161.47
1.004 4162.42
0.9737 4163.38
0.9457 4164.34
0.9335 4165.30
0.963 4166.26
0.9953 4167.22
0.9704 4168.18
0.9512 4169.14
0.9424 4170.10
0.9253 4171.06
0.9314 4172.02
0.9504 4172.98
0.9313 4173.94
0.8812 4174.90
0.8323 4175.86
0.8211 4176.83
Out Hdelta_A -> 3.2 angstroms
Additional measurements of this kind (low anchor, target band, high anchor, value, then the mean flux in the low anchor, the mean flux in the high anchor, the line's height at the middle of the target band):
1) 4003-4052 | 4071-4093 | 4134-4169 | 1.63 angstroms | 1.02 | 0.941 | 0.983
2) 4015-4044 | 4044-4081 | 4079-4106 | -0.91 angstroms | 1.03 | 0.831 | 0.924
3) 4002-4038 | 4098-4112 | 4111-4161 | 2.76 angstroms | 1.02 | 0.931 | 0.953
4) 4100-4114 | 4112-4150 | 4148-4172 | -2.90 angstroms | 0.799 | 0.947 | 0.866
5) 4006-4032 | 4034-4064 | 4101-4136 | -0.77 angstroms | 1.01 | 0.878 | 0.971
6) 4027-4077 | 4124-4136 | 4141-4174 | 0.88 angstroms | 0.984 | 0.944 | 0.955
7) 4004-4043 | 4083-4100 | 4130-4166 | 1.97 angstroms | 1.02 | 0.934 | 0.974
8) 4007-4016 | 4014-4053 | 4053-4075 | -1.14 angstroms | 1.01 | 0.95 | 0.988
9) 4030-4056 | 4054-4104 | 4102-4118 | 1.62 angstroms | 0.995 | 0.859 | 0.922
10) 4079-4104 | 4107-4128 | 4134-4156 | -0.76 angstroms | 0.84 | 0.935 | 0.886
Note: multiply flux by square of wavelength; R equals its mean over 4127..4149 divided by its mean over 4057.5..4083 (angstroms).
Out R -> 1.0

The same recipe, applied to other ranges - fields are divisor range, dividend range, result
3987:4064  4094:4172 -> 0.96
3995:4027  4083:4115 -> 0.88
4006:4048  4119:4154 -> 0.95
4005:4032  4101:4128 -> 0.91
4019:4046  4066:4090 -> 0.91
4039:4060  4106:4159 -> 0.97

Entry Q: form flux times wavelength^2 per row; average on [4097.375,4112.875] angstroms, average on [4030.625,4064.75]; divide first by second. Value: 0.8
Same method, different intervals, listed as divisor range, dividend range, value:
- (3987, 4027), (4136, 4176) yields 1.04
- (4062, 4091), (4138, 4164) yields 1.06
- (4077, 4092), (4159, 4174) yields 1.08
